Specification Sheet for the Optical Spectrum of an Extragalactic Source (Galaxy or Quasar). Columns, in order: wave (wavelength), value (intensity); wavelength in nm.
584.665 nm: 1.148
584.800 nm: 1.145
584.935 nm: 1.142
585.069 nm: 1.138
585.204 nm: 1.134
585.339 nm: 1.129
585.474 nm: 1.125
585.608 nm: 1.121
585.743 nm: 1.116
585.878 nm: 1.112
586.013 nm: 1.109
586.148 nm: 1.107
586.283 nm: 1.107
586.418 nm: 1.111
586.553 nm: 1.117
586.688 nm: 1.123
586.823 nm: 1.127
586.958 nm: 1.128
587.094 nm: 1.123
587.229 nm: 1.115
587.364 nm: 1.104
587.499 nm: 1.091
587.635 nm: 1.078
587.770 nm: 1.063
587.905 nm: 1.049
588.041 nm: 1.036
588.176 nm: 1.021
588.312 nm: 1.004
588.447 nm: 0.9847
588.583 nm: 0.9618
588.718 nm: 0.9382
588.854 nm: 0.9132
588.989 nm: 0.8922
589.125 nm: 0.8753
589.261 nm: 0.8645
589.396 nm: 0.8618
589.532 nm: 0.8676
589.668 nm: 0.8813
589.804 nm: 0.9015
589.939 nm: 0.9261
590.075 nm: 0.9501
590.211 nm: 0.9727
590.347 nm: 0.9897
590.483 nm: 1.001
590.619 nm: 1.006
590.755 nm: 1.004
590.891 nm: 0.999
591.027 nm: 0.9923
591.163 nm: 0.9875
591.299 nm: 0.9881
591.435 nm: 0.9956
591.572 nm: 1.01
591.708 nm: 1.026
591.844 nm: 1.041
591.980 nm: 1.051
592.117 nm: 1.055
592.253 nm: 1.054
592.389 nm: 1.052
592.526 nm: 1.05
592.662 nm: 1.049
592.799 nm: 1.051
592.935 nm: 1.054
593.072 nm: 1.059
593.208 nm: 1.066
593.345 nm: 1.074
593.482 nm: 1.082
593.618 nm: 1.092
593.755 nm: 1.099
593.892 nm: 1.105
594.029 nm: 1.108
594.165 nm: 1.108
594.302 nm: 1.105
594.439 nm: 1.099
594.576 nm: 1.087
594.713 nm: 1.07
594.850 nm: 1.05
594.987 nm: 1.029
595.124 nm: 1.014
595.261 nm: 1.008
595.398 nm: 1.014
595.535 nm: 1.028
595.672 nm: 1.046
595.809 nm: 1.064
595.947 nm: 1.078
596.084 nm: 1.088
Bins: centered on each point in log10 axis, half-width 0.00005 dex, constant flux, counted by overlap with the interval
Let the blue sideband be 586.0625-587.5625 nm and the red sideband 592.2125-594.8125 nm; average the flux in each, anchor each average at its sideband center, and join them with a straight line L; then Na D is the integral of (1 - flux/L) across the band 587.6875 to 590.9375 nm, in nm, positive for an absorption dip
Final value 0.42 nm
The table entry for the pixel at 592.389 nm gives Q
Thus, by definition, 1.052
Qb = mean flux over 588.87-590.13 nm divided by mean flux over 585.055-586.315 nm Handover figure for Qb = 0.80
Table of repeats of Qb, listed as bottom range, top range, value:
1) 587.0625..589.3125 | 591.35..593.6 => 1.04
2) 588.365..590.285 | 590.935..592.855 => 1.12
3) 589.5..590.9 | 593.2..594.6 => 1.15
